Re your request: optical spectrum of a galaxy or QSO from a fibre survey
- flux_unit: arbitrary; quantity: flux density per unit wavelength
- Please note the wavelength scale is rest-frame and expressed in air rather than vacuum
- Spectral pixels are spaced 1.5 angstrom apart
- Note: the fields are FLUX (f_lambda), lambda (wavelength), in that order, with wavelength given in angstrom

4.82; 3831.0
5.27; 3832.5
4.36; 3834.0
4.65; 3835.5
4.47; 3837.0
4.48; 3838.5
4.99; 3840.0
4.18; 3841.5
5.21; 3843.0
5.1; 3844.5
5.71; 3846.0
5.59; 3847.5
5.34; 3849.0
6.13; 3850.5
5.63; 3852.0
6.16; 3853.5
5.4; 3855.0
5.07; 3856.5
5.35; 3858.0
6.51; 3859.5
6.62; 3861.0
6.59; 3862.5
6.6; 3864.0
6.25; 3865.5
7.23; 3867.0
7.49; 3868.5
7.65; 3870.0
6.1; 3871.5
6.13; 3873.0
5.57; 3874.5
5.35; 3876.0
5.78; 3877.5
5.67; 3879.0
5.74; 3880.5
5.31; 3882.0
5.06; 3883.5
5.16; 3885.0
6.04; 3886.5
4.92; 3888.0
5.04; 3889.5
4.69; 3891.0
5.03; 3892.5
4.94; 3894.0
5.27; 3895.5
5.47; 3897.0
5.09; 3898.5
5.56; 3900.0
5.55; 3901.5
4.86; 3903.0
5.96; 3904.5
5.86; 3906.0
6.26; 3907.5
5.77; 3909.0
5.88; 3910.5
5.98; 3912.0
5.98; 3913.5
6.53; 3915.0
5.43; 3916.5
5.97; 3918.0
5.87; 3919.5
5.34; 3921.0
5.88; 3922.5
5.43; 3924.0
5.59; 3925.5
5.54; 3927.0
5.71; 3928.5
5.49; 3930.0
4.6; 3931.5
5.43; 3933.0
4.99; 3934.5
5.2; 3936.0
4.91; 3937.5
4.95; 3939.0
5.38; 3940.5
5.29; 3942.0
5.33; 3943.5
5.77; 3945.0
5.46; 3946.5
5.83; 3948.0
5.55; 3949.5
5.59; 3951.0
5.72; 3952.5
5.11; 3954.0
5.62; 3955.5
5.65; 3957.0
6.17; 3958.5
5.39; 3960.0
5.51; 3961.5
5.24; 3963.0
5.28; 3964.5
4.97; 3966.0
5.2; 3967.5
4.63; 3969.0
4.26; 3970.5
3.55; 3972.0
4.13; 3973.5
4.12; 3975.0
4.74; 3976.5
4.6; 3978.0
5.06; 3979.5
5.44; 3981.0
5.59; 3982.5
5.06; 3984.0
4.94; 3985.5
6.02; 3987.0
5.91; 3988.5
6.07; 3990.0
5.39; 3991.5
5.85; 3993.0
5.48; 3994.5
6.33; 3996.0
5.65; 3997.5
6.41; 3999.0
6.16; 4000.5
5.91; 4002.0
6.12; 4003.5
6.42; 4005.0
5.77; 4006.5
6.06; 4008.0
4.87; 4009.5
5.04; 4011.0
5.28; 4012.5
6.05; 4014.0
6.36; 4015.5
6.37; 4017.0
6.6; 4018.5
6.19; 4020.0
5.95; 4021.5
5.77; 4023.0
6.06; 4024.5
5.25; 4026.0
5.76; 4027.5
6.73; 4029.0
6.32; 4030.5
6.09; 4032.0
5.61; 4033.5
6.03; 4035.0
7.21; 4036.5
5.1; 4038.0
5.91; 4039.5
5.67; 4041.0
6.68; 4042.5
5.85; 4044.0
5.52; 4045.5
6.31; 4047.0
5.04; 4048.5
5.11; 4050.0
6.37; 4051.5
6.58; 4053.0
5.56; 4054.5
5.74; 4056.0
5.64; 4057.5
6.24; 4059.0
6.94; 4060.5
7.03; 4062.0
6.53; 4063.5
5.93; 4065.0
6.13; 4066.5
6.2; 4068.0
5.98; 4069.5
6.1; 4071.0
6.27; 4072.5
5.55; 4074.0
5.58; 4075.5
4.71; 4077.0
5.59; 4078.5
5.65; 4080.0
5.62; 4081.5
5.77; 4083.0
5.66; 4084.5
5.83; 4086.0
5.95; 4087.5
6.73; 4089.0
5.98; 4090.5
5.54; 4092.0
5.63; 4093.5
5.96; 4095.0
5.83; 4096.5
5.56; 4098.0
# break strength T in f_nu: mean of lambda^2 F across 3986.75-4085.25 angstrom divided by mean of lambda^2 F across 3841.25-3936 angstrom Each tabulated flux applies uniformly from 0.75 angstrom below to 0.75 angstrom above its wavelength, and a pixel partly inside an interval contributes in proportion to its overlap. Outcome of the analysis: 1.1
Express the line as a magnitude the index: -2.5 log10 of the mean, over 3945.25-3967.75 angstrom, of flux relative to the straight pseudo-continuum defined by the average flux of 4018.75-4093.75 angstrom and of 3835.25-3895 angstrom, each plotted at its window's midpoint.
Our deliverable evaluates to 0.05 mag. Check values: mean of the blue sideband 5.63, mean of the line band 5.5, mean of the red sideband 5.95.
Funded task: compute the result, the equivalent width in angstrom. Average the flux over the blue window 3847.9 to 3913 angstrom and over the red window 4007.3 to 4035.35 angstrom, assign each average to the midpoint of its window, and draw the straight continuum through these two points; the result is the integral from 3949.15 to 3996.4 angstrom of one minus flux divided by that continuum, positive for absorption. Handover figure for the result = 4.99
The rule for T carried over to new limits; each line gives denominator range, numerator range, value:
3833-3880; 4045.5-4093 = 1.15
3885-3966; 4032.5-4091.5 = 1.16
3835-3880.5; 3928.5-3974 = 0.95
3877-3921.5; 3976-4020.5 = 1.09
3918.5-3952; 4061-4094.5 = 1.17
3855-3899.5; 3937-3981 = 0.93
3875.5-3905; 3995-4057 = 1.20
